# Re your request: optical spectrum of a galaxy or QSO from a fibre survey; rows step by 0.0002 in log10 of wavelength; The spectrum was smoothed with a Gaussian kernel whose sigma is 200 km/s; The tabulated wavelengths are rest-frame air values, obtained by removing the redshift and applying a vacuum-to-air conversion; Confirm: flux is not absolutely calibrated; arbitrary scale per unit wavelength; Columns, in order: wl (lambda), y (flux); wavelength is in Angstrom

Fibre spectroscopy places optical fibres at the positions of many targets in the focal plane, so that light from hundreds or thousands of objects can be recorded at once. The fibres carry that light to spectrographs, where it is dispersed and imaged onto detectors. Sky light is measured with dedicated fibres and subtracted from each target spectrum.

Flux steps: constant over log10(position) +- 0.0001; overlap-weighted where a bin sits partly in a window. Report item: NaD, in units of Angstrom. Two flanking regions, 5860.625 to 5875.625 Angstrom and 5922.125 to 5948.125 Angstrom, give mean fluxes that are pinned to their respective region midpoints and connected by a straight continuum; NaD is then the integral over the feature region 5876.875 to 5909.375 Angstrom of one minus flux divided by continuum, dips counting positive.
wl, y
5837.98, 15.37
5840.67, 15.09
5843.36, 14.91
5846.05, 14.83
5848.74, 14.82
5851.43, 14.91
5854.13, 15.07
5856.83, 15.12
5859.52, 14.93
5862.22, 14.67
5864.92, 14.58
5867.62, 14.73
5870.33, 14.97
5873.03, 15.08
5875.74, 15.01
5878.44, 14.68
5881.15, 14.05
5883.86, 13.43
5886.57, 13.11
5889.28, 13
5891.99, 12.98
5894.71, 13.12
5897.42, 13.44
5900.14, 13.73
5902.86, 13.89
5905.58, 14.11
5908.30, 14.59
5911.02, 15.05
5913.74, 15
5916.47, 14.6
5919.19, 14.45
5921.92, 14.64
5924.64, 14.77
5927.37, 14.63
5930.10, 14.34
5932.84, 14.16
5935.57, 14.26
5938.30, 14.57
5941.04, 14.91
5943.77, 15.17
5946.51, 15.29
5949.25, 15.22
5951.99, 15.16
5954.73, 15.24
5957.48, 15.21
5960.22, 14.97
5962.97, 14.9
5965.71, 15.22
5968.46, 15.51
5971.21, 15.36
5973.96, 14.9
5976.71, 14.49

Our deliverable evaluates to 2.4 Angstrom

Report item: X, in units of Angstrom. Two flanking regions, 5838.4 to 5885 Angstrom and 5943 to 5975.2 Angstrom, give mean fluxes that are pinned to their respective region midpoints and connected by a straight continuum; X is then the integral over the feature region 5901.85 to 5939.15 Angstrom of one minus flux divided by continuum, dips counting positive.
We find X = 1.27 Angstrom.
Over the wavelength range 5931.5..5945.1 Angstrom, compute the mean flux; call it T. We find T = 14.6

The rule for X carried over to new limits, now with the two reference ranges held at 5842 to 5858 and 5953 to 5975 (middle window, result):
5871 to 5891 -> 1.3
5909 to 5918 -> 0.1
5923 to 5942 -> 0.7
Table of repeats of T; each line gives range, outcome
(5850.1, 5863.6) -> 14.9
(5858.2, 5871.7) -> 14.8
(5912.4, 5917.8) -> 14.8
